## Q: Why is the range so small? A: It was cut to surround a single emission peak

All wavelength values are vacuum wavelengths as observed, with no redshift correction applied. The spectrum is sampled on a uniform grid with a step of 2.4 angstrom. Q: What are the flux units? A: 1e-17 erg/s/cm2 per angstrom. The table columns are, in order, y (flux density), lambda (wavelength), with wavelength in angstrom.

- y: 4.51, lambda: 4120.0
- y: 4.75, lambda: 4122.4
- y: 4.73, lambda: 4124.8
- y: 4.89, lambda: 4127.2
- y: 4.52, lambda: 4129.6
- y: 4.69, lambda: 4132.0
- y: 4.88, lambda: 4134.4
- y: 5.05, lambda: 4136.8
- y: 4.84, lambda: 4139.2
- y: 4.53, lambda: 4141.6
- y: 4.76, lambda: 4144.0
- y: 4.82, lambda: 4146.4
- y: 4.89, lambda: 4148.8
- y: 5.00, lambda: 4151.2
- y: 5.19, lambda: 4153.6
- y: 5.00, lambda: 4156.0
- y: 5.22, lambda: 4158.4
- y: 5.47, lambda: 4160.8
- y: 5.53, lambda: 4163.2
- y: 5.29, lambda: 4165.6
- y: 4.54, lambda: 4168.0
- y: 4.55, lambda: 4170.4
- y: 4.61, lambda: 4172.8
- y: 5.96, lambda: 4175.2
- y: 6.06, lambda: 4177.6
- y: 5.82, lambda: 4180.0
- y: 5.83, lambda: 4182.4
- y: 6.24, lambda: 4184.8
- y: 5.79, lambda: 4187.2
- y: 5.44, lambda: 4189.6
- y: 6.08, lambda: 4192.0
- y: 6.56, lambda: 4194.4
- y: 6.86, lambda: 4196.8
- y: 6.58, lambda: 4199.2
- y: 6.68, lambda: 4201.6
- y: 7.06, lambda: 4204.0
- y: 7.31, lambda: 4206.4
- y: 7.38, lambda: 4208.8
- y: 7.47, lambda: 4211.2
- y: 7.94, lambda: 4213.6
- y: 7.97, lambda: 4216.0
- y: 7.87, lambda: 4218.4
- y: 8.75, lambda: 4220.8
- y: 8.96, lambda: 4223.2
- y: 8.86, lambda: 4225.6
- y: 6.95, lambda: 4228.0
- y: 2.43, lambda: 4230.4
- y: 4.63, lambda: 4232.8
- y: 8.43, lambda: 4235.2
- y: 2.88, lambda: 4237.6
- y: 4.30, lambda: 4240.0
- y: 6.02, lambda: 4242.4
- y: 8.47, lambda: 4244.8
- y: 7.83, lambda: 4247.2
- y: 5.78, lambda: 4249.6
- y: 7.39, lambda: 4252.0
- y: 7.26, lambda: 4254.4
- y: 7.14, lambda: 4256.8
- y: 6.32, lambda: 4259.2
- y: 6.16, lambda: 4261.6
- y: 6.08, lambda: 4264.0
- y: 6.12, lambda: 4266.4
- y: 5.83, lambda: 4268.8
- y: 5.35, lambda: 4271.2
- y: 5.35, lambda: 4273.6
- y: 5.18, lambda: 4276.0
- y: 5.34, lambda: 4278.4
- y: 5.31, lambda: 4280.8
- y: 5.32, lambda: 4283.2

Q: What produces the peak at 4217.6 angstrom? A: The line C IV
